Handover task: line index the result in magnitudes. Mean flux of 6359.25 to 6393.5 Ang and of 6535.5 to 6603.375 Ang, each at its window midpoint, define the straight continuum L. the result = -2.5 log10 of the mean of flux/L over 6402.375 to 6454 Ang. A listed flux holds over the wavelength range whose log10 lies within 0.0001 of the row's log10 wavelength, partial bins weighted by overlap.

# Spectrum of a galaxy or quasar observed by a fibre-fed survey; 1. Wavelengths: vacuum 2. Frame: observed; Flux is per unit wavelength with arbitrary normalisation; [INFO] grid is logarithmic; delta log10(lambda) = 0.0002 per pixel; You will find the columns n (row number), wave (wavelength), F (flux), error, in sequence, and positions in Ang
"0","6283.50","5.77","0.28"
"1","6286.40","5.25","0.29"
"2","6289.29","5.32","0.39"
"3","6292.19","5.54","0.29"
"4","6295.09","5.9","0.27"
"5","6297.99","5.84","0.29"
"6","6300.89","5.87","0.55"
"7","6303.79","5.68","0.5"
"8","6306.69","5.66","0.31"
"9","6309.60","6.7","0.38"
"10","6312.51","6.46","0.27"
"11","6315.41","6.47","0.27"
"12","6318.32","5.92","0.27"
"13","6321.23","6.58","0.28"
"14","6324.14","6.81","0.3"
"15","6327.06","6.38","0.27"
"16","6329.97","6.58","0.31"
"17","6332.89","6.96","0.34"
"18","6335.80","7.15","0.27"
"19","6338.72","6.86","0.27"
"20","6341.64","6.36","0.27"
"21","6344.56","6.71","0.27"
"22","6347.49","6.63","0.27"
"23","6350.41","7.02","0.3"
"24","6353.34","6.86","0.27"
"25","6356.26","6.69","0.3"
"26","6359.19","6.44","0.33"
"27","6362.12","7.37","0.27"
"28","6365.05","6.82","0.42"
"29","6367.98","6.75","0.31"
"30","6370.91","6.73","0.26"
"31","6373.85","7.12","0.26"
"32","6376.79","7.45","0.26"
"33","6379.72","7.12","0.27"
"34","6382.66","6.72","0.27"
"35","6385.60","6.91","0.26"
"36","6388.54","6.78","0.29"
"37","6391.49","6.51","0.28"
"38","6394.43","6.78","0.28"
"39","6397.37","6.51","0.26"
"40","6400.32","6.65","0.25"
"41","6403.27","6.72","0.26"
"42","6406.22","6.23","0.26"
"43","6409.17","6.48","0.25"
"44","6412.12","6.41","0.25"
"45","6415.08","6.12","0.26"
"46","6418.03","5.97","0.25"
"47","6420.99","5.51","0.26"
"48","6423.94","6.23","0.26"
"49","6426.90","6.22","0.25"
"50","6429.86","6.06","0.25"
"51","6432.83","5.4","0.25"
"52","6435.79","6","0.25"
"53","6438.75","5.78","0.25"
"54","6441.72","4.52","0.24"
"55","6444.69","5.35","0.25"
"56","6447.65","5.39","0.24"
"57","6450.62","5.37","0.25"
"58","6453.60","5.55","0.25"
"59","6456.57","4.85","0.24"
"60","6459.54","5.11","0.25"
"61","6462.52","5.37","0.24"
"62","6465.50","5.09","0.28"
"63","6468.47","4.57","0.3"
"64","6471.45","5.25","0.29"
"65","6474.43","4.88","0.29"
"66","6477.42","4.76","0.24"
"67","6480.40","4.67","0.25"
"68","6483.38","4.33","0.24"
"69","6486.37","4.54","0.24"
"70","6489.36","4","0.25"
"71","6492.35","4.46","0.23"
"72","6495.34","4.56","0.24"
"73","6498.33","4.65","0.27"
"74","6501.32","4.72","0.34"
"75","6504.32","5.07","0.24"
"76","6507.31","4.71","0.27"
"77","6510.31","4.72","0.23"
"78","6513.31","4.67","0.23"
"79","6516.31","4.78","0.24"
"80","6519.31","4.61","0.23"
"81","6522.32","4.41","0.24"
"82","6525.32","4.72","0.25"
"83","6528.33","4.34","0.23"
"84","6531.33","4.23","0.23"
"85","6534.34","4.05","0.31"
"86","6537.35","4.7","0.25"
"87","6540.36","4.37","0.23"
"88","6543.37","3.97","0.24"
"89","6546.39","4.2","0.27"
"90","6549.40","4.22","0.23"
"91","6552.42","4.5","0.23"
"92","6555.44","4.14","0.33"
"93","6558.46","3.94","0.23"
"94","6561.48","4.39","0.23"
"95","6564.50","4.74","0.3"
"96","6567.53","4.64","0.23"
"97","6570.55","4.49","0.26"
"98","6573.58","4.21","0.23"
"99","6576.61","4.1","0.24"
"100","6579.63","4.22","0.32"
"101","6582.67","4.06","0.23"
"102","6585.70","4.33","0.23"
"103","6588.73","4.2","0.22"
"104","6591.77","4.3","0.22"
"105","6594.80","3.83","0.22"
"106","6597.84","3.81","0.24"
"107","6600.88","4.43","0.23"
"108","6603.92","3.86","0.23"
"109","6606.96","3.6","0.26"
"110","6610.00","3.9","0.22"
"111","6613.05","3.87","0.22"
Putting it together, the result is 0.06 mag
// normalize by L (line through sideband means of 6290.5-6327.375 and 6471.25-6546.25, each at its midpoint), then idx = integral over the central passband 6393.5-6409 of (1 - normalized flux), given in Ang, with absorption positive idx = -3.3 Ang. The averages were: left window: 6.13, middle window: 6.56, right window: 4.55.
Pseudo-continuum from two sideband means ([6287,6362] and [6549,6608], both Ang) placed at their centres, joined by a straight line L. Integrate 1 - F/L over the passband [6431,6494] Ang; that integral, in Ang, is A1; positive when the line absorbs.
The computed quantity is 2.32 Ang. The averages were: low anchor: 6.38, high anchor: 4.2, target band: 5.01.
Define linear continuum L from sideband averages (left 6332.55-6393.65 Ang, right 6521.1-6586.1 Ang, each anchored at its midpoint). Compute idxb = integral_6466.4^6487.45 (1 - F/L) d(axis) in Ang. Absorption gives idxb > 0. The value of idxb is 2.4 Ang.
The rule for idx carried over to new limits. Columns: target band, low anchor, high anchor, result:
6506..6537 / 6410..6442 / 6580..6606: 2.17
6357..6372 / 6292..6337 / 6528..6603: -2.36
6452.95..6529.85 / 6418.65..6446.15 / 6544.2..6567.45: 4.42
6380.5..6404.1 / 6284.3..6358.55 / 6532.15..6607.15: -4.06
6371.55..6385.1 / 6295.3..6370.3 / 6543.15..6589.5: -2.15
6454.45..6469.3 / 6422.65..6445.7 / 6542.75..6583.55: 0.97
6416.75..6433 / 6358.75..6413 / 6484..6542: 0.39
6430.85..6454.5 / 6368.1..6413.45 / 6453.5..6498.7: 0.47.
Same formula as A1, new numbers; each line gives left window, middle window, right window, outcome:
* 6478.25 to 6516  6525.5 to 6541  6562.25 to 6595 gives 0.3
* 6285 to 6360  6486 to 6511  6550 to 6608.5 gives 1.4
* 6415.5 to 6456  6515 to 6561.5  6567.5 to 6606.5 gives 2.9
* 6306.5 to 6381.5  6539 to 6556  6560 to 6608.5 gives 1.3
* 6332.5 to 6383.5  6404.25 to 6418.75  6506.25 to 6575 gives -0.3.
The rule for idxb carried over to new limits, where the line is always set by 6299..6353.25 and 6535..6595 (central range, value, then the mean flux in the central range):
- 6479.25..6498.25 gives 2.1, 4.44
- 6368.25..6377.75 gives -1.5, 7.03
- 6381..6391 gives -1.4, 6.78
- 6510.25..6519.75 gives 0.1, 4.7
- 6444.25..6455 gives -0.1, 5.42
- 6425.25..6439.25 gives -1.0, 5.9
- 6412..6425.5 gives -0.9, 6.01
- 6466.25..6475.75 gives 0.4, 4.92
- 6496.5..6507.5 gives 0.2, 4.79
